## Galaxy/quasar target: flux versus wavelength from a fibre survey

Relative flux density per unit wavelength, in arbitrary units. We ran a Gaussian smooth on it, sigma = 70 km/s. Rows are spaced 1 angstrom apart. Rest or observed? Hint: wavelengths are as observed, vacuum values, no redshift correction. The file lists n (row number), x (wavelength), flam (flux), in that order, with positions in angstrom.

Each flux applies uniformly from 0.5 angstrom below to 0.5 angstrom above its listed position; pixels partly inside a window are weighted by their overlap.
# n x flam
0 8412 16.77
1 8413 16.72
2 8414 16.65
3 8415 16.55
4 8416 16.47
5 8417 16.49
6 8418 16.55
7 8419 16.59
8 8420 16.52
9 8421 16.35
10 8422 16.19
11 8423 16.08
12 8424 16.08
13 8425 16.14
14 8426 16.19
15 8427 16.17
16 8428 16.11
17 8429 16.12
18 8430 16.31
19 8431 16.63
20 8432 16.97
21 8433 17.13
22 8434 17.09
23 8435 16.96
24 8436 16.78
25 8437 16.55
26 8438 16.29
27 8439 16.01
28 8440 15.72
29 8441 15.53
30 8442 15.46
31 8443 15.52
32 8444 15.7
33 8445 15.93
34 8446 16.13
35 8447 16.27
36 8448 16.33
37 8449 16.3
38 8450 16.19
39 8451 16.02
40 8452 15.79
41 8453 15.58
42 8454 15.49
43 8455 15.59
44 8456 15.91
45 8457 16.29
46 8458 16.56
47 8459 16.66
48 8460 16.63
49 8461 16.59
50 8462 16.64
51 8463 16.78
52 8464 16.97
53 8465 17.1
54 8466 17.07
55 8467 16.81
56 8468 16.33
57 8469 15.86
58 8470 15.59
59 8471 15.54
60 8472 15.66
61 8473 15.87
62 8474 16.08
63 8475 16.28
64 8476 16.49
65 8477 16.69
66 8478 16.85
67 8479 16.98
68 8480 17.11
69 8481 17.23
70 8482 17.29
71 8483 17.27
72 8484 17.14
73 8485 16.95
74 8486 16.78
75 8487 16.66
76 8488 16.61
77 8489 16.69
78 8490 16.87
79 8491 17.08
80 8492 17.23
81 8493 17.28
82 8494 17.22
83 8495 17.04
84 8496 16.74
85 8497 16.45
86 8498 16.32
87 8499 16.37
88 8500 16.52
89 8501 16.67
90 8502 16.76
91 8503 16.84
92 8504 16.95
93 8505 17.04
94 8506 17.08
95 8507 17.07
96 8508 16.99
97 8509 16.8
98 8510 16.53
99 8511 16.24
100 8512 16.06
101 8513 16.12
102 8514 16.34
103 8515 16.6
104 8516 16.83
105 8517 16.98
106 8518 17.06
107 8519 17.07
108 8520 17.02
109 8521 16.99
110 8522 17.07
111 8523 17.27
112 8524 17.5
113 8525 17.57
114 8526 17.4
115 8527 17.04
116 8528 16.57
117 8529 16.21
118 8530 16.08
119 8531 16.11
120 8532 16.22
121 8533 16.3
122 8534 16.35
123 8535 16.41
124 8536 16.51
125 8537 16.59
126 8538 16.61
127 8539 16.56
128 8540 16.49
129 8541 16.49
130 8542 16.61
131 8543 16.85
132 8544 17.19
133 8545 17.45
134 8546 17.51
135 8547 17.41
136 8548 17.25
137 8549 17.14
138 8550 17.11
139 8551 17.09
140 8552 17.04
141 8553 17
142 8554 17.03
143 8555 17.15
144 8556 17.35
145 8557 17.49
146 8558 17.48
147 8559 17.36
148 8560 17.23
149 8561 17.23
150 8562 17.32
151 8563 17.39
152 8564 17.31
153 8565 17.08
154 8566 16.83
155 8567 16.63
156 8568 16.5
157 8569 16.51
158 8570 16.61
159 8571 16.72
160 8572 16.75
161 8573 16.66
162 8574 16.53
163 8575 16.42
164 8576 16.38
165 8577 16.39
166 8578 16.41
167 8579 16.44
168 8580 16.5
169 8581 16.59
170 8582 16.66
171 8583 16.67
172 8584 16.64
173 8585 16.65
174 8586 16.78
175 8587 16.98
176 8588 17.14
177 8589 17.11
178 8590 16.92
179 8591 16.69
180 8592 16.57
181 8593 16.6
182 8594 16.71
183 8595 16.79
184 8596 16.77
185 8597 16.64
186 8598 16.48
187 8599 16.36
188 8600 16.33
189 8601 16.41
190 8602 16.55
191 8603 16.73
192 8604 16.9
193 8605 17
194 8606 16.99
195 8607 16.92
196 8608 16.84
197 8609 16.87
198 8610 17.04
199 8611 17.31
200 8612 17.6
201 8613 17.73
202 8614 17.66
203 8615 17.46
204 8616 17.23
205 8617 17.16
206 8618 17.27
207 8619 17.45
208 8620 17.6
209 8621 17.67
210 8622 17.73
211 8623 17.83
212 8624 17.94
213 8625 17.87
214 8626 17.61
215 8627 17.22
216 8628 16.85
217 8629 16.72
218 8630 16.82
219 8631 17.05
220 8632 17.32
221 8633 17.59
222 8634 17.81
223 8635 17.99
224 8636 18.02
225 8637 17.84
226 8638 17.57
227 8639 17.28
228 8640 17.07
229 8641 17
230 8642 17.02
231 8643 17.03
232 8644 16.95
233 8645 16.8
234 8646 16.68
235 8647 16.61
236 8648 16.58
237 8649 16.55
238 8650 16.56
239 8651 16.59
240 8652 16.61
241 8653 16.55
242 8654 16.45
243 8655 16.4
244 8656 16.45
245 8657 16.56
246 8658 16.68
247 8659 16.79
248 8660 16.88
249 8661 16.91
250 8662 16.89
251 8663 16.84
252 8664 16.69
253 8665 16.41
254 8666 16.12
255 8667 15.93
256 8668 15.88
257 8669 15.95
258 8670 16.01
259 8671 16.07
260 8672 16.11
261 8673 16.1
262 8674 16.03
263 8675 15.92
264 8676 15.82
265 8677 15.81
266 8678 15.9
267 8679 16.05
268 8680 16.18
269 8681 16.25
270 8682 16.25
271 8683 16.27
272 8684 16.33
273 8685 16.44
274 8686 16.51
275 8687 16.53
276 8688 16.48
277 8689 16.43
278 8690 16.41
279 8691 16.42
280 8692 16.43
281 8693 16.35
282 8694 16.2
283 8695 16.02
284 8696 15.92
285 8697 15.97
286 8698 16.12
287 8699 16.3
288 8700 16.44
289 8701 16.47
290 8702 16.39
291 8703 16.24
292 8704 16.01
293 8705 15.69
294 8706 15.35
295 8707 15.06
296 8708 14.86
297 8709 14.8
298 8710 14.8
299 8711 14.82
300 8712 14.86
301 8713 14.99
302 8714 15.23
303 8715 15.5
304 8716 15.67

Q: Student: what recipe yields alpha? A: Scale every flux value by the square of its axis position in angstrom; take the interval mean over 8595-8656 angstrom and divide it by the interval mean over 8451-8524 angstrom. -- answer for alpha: 1.06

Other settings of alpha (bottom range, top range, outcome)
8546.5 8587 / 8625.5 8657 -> 1.02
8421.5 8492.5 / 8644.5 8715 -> 1.04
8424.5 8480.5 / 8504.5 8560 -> 1.06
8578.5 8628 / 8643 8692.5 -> 0.98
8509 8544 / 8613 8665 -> 1.05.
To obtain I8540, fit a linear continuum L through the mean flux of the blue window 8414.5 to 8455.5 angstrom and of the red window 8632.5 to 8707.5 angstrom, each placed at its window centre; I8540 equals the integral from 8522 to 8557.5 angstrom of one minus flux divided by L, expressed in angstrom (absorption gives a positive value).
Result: -1.2 angstrom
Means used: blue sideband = 16.2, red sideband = 16.5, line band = 16.9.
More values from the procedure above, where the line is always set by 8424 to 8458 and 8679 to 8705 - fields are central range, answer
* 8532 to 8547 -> -0.5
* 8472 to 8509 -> -1.4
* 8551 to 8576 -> -1.2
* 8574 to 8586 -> -0.2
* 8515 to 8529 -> -0.7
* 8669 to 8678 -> 0.2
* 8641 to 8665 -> -0.6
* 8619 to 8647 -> -1.9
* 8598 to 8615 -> -0.7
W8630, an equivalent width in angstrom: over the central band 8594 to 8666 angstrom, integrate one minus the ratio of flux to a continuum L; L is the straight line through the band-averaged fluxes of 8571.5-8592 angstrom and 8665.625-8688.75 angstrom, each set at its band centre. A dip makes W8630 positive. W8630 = -2.8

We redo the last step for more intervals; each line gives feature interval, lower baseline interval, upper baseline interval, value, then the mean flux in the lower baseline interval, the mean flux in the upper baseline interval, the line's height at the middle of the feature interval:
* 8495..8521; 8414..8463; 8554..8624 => -0.2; 16.3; 16.9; 16.6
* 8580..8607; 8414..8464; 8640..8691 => -0.6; 16.3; 16.4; 16.4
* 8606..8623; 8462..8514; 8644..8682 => -0.9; 16.7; 16.4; 16.5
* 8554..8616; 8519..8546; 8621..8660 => 0.2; 16.8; 17.1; 16.9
